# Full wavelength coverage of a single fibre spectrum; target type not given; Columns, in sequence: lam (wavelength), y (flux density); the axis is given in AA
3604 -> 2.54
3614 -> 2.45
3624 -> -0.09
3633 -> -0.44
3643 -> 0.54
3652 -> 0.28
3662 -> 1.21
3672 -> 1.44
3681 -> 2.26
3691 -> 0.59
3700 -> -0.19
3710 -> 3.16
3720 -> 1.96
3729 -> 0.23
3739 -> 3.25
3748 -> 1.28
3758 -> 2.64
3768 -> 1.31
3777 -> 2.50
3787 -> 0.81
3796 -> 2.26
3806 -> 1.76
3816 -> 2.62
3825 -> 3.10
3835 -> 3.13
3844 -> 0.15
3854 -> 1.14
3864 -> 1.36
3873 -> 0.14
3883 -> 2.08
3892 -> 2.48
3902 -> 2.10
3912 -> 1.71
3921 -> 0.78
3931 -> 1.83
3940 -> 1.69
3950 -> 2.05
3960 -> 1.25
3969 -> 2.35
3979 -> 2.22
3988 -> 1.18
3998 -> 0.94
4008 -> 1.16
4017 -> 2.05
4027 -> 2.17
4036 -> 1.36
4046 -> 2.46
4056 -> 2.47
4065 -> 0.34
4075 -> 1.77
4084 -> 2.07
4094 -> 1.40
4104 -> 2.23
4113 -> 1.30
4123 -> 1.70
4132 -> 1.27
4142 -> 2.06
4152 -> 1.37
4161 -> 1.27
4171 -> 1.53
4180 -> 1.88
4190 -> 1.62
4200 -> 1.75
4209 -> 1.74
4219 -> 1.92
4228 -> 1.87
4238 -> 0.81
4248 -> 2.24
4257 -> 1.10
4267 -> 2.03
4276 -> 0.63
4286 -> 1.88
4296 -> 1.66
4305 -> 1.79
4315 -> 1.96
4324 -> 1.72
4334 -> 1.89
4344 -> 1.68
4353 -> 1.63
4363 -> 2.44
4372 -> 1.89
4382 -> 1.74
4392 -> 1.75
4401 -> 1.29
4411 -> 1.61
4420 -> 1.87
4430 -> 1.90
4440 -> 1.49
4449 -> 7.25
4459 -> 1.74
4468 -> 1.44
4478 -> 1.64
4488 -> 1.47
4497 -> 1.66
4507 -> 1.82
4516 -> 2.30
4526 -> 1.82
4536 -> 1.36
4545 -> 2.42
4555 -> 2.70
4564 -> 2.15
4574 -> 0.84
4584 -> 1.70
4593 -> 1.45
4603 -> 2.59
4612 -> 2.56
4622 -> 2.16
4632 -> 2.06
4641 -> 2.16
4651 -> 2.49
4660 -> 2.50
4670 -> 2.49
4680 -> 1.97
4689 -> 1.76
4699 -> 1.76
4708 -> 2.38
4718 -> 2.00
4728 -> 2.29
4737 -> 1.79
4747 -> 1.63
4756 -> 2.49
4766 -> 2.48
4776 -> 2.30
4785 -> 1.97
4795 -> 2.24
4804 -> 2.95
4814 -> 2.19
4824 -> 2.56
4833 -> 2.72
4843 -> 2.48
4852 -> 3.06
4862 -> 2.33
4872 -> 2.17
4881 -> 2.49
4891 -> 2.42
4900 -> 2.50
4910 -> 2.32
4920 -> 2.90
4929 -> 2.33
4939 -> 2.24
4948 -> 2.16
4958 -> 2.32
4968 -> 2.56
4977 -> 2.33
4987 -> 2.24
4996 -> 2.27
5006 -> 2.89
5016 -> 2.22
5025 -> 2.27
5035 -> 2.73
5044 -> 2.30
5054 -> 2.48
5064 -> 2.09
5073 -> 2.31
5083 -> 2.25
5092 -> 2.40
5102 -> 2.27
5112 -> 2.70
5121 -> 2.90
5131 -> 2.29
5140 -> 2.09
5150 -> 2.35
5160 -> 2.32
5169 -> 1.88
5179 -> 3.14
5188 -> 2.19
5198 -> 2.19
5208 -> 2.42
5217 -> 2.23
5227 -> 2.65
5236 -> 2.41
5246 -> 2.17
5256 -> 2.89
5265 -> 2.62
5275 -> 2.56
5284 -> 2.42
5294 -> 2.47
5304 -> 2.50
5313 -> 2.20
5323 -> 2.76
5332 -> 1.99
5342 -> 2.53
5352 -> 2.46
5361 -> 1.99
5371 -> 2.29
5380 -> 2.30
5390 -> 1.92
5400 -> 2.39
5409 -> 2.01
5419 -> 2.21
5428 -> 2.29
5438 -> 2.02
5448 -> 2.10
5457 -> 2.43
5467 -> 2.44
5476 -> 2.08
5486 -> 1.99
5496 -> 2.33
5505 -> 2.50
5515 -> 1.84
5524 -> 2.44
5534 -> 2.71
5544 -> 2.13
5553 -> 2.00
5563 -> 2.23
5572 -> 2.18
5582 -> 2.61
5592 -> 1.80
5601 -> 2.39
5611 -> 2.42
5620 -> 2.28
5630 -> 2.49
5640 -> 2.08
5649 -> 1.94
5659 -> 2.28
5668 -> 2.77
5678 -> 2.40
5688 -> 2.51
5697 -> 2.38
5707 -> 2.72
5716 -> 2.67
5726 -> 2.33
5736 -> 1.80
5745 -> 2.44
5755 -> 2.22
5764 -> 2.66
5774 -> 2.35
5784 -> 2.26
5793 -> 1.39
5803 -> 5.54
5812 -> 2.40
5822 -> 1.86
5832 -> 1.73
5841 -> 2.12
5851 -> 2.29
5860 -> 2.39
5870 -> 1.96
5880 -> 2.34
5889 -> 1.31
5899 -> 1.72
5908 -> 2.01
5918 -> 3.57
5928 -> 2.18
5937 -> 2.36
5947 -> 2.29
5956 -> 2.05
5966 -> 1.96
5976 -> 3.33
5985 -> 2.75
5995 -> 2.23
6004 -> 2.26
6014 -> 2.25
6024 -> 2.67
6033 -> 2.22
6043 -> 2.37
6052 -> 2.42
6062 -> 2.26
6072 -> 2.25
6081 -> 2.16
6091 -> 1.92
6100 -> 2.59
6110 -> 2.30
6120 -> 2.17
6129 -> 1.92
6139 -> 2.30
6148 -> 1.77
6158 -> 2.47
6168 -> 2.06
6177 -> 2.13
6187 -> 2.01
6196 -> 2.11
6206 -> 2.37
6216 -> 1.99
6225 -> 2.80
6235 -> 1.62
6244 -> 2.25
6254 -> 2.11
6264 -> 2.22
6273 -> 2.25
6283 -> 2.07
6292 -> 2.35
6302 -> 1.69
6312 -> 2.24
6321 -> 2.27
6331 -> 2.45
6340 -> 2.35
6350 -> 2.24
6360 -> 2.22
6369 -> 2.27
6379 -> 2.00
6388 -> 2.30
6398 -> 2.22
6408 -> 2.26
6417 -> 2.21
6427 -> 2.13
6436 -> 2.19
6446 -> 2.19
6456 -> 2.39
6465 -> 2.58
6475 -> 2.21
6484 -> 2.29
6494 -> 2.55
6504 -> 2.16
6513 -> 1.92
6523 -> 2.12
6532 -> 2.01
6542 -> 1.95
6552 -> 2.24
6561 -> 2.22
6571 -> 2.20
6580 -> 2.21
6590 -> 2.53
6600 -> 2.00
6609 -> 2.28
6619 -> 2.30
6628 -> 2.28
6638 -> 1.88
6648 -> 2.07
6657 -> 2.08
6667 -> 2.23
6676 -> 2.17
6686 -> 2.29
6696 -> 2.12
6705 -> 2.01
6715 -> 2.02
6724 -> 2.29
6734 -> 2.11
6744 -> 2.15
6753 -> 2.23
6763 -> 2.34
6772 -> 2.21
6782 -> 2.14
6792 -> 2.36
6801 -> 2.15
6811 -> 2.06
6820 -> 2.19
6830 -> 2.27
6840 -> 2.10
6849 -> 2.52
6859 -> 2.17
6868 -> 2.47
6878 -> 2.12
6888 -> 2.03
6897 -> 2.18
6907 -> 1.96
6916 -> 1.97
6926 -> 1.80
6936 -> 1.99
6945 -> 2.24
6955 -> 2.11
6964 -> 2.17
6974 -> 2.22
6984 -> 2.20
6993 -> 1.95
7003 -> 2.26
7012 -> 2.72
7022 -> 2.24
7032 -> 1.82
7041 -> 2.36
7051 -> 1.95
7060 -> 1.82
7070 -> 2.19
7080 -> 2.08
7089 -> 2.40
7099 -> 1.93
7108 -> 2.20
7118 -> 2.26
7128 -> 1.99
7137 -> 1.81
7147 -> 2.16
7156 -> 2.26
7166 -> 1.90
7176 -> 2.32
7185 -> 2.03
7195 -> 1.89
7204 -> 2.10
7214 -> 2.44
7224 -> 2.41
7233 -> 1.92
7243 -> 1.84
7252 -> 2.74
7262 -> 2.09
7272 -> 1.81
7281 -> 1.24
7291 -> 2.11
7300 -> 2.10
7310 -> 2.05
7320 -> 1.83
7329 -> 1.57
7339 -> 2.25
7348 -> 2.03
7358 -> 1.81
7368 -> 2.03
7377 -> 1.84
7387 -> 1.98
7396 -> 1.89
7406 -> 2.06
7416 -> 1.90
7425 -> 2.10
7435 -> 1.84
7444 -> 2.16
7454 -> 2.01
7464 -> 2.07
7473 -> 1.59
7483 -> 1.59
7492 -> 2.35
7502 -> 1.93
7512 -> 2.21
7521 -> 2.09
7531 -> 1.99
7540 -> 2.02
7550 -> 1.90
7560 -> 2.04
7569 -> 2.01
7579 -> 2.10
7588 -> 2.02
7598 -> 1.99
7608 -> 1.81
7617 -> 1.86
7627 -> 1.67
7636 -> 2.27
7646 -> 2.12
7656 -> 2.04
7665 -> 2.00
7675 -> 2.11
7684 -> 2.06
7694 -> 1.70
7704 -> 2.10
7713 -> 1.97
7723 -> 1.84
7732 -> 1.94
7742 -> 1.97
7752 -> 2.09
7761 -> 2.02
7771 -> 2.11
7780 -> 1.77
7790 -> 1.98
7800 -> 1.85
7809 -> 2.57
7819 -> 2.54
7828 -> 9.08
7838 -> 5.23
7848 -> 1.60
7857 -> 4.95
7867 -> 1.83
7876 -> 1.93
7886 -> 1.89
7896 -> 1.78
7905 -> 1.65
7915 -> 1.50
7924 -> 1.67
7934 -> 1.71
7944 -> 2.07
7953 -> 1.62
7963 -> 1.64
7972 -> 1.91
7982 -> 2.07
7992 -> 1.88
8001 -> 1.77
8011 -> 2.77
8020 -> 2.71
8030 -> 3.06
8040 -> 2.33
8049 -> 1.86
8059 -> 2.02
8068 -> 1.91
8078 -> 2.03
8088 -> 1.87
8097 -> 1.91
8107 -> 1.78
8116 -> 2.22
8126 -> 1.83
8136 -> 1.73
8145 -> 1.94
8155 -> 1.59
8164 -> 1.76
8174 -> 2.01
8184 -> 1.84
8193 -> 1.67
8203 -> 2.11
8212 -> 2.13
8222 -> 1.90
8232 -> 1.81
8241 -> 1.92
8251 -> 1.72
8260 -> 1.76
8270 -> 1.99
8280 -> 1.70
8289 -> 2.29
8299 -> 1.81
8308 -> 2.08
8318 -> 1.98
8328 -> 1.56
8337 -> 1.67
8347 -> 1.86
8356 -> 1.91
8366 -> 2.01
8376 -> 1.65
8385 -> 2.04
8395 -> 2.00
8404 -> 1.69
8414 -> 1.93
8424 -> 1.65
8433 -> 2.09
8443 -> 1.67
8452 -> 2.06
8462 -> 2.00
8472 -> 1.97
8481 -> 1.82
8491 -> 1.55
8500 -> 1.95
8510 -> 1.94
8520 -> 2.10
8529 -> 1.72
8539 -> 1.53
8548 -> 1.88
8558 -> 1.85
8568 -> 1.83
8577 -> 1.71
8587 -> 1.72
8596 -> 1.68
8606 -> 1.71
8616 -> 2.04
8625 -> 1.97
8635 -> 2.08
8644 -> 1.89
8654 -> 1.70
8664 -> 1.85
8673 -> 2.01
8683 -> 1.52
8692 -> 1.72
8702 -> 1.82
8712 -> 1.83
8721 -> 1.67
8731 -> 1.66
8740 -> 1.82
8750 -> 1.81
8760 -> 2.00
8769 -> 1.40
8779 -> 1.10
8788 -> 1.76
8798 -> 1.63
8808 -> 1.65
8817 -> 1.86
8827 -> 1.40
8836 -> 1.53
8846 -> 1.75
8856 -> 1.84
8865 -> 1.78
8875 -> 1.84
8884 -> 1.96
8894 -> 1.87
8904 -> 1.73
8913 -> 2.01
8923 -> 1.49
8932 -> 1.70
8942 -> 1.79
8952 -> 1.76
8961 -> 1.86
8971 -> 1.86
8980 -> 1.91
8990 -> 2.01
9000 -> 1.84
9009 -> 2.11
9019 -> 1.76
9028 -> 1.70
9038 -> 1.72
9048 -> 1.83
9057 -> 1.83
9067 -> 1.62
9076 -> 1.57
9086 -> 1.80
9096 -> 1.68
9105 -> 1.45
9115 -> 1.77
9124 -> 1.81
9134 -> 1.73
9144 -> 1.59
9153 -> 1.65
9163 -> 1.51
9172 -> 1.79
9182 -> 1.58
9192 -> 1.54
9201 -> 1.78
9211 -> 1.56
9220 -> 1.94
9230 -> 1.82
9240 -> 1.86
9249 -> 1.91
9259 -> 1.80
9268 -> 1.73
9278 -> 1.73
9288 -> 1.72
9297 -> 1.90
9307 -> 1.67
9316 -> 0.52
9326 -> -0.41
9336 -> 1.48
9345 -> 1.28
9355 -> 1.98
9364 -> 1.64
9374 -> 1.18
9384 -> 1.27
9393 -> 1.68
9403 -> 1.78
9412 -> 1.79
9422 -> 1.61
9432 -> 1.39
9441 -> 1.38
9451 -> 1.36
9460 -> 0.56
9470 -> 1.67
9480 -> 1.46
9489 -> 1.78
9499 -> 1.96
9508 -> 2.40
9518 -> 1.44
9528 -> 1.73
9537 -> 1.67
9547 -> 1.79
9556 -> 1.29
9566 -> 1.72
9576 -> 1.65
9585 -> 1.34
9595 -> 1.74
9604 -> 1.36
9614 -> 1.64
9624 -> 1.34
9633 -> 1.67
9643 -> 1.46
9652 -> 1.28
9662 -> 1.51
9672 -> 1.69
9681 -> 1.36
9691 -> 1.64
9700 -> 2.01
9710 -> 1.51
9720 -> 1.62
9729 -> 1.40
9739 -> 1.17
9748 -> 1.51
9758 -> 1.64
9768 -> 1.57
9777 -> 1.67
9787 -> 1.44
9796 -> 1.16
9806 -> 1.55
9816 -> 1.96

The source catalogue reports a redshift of 0.19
